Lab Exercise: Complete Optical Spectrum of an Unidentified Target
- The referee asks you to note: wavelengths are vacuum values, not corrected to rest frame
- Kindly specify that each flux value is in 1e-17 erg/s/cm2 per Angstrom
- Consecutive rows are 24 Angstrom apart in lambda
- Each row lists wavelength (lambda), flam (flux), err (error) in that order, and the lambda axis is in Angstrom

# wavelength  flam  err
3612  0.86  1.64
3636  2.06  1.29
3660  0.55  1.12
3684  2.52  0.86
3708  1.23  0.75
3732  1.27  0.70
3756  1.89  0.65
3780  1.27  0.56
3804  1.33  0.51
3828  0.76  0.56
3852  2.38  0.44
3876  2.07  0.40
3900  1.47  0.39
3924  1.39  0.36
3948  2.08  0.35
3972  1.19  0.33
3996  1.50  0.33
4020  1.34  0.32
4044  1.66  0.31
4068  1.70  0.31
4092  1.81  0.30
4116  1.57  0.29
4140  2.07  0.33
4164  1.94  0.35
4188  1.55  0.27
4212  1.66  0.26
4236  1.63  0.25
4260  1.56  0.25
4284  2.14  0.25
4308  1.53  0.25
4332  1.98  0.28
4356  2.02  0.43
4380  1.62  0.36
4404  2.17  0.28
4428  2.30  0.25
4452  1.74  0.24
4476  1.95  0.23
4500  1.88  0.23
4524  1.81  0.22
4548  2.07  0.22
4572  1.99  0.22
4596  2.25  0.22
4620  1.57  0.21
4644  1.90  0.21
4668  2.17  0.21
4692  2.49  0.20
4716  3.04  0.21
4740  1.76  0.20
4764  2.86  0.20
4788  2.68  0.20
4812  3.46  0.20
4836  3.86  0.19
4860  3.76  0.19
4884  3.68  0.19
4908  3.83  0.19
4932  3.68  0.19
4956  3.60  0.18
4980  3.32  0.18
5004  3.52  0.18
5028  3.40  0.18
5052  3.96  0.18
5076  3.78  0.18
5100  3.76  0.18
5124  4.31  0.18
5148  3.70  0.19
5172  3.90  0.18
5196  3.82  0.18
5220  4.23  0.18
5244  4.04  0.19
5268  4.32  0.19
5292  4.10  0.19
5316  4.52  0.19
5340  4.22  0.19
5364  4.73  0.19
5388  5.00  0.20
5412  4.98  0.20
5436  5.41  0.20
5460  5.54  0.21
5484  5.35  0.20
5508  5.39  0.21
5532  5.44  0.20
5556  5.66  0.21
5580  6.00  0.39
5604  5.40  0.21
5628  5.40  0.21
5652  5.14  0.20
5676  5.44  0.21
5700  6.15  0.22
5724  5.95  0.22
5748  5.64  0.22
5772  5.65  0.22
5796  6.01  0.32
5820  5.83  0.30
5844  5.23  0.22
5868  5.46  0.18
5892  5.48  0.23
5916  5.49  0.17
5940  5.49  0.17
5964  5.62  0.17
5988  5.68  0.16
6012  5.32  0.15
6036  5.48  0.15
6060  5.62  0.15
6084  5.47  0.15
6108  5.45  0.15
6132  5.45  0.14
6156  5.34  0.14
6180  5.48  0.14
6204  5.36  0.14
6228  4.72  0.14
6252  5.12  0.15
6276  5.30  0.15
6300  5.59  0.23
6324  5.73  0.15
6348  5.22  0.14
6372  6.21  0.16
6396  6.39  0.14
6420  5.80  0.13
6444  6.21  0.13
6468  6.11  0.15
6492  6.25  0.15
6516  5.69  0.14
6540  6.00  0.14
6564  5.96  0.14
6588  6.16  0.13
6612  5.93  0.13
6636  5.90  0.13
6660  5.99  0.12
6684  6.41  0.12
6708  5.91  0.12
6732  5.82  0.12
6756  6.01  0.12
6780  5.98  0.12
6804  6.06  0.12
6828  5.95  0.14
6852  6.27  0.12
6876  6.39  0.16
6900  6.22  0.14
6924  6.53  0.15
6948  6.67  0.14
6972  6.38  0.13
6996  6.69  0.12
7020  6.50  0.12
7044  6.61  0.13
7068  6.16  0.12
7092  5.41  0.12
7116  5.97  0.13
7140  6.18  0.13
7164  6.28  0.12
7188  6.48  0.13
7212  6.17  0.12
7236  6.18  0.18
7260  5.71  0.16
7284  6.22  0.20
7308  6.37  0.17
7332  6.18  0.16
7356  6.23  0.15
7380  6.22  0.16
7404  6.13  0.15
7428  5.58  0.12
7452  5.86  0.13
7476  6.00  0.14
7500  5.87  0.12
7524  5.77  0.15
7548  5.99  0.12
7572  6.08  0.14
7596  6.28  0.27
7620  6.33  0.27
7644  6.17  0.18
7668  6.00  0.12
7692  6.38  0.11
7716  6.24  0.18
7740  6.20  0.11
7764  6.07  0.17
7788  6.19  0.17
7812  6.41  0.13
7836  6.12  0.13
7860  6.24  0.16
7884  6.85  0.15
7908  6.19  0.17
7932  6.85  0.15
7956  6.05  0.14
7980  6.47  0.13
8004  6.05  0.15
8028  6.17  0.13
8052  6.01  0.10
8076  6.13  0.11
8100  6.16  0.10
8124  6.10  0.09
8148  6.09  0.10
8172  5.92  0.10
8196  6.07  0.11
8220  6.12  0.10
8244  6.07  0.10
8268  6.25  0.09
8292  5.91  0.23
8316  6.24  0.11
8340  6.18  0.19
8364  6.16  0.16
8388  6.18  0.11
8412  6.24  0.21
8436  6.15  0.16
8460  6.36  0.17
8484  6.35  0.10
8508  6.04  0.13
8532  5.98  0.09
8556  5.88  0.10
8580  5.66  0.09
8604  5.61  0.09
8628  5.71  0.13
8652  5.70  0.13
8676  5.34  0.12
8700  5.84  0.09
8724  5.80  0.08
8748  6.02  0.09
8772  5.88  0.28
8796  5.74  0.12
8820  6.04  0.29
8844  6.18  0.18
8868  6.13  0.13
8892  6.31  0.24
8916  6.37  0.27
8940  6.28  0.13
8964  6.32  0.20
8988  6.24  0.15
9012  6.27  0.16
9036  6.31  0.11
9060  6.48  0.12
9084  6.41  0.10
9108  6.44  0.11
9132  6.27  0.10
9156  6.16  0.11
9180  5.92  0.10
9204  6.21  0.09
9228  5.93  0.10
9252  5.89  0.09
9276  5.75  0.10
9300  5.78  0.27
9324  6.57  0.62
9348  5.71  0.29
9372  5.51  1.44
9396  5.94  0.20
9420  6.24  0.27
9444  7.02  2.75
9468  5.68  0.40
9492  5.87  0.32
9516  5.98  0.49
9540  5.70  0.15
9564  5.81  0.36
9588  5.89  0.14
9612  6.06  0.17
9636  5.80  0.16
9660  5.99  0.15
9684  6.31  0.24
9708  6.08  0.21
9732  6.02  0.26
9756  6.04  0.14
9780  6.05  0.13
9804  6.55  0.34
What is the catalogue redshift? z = 0.205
